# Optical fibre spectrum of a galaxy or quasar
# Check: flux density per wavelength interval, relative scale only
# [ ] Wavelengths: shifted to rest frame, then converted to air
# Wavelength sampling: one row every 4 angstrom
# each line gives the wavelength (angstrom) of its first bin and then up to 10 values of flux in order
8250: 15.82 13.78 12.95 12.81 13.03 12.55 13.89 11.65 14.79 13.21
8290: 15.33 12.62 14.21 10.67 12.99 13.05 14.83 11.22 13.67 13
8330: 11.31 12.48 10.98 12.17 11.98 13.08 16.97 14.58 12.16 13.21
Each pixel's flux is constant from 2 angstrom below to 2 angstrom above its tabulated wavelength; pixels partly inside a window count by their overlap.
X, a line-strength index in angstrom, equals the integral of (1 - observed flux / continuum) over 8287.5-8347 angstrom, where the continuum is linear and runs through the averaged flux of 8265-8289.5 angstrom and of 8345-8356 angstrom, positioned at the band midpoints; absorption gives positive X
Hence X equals 4.6 angstrom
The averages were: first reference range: 13.3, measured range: 12.7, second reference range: 14.2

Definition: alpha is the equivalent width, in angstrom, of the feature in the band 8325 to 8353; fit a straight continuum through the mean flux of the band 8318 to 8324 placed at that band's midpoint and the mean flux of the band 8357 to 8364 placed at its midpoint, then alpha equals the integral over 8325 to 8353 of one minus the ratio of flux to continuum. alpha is 1.6 angstrom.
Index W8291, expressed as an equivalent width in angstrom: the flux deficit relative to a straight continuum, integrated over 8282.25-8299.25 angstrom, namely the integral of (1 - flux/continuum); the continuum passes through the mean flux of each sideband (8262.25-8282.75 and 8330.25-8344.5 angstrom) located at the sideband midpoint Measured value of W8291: -1.6 angstrom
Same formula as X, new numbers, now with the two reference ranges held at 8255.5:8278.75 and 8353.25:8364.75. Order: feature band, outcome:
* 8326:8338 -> 1.65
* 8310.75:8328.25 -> 0.65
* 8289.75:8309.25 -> 0.58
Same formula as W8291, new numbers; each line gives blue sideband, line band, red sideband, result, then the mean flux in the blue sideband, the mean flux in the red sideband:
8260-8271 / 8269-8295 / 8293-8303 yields -1.54 angstrom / 12.8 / 12.7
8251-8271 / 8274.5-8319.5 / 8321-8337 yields -1.38 angstrom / 13.2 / 12.4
